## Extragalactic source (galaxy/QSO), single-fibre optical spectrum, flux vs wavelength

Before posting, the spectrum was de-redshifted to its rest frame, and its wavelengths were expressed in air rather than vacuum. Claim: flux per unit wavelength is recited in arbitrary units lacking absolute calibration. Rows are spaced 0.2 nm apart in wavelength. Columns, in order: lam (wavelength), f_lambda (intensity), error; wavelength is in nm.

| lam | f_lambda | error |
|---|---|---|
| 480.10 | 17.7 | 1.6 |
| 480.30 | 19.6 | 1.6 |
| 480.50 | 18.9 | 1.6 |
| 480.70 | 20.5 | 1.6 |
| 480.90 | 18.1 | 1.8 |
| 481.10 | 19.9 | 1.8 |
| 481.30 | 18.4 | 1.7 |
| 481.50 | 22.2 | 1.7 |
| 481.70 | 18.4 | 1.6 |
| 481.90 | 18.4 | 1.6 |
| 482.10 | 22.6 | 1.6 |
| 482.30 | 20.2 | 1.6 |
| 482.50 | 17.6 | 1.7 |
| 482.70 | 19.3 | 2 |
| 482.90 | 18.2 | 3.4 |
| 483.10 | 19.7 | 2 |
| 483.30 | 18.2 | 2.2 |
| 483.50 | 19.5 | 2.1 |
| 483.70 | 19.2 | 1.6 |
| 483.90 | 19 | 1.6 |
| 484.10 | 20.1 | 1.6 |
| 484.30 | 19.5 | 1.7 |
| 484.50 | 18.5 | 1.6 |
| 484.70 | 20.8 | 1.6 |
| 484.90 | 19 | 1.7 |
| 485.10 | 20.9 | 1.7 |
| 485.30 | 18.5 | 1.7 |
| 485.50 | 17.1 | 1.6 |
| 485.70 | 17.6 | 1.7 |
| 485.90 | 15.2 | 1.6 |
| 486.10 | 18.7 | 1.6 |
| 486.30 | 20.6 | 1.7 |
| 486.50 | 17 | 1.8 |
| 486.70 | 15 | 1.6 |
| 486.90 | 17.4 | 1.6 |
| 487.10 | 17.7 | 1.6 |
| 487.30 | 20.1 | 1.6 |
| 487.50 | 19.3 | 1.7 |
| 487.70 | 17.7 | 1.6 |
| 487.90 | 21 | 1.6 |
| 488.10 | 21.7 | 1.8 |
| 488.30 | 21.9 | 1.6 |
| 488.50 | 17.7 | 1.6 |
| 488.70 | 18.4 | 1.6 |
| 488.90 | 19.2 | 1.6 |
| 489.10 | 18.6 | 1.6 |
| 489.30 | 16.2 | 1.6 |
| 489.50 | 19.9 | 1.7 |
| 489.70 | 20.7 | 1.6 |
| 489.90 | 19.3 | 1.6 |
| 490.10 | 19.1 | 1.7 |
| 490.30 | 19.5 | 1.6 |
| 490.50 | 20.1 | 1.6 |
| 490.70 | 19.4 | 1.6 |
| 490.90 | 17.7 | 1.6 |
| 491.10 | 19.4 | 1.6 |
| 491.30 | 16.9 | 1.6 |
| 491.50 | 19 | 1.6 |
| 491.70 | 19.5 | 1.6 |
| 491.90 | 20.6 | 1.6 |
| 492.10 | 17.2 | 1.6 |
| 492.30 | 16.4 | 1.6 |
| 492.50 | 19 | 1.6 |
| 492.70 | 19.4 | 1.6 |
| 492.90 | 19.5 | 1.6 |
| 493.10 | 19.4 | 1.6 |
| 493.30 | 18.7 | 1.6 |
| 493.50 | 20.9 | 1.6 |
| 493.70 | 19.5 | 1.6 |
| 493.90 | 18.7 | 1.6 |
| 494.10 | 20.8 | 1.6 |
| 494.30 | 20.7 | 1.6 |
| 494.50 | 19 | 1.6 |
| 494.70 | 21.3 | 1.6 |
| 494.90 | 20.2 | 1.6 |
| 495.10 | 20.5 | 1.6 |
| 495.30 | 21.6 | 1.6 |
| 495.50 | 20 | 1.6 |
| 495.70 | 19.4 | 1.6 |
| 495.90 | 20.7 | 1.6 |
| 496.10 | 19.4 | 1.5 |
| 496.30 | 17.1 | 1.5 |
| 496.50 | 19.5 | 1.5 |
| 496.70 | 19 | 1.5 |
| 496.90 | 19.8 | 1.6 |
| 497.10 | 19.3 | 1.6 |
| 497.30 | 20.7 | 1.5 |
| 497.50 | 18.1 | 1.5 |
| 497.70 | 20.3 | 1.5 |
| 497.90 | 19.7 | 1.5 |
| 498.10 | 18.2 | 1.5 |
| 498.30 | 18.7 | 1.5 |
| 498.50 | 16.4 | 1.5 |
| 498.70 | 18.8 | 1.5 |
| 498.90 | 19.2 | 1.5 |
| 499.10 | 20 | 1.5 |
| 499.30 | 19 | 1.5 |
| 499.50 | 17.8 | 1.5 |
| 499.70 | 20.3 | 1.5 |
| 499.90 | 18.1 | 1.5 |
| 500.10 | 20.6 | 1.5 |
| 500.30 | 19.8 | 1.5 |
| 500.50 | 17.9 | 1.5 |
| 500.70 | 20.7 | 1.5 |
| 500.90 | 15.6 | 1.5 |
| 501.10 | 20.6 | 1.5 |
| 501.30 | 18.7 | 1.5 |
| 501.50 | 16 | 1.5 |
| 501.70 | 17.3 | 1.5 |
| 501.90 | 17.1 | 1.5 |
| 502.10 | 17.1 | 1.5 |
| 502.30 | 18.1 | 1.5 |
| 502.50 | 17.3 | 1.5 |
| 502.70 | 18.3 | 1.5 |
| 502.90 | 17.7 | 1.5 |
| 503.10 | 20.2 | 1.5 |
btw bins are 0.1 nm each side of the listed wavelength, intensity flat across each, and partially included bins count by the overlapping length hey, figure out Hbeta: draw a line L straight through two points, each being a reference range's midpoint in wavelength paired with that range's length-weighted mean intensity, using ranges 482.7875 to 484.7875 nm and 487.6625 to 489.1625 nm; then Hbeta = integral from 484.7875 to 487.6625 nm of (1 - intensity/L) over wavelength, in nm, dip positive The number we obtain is 0.19 nm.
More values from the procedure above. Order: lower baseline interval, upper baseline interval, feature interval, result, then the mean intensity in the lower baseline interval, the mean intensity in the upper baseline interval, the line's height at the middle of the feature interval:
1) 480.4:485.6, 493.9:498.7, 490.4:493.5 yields 0.095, 19.3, 19.5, 19.5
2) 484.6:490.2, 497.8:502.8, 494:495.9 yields -0.185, 18.8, 18.5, 18.6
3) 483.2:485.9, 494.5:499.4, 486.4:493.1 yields 0.106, 18.9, 19.4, 19.1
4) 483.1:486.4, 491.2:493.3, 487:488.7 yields -0.067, 18.9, 18.7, 18.8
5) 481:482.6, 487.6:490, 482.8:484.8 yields 0.035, 19.7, 19.4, 19.6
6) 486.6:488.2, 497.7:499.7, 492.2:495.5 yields -0.168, 18.7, 18.8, 18.8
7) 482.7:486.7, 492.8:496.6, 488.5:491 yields 0.043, 18.7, 19.8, 19.3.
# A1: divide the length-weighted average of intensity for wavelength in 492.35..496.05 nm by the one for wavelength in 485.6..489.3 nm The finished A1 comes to 1.07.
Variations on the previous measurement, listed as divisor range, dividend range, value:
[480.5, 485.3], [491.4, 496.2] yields 1.01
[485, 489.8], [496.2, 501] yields 1.01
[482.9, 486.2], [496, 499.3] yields 1.01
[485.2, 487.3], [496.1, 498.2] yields 1.09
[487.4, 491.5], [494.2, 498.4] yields 1.03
